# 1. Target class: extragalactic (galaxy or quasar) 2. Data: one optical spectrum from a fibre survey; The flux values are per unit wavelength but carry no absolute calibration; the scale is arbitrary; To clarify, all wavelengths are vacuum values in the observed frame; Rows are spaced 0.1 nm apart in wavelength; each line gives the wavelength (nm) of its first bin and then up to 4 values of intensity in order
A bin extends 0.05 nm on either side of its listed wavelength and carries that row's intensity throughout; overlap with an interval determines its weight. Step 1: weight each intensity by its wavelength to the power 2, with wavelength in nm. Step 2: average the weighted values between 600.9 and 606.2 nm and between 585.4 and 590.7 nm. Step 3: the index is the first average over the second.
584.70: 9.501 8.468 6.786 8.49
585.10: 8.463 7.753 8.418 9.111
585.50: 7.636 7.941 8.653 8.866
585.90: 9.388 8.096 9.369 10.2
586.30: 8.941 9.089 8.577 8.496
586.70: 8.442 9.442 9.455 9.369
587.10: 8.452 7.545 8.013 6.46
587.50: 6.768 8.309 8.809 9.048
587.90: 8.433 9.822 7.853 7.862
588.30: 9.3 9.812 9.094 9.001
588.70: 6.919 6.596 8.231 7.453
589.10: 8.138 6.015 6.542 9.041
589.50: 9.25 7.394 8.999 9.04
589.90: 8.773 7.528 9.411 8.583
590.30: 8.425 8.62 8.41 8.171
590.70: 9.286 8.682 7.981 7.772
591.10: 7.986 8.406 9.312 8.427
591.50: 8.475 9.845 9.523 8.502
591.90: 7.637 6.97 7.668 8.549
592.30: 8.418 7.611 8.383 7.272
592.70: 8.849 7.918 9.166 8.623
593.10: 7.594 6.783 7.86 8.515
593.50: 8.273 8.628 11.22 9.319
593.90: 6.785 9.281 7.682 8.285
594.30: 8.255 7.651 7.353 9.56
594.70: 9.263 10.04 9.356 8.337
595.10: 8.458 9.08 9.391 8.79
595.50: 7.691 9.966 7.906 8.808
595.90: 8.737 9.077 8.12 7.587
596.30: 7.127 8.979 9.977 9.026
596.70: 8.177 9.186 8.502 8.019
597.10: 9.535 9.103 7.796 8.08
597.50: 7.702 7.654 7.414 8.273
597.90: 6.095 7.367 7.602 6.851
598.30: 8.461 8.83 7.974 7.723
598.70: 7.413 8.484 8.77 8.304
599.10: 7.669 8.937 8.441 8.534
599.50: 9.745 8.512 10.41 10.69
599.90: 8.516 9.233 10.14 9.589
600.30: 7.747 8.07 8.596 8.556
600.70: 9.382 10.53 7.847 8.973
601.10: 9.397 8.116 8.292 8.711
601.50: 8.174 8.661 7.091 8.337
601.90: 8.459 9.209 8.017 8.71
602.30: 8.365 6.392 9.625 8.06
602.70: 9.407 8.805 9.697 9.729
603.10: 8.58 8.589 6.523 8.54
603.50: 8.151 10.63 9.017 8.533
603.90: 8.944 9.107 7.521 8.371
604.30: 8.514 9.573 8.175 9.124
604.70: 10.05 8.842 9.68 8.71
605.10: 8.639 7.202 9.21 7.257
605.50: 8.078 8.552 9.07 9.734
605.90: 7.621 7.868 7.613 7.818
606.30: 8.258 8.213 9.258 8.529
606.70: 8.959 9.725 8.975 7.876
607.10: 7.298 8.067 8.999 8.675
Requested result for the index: 1.1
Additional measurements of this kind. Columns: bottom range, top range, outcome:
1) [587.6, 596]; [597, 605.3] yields 1.05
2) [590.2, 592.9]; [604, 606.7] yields 1.07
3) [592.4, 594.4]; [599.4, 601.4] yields 1.11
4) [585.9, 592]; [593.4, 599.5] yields 1.02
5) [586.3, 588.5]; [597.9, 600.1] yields 1.03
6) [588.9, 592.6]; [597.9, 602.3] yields 1.06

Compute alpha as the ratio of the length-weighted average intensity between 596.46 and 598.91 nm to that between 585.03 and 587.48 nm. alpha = 0.95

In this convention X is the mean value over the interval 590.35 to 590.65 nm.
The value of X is 8.4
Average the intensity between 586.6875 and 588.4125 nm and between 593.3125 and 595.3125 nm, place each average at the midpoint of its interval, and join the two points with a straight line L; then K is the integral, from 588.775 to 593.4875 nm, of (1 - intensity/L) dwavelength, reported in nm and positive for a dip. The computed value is 0.20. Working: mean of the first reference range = 8.48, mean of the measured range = 8.24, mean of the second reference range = 8.71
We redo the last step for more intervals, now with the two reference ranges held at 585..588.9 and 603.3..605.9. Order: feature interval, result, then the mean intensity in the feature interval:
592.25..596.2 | 0.039 nm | 8.51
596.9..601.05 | 0.080 nm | 8.48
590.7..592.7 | 0.057 nm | 8.32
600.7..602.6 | 0.036 nm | 8.51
